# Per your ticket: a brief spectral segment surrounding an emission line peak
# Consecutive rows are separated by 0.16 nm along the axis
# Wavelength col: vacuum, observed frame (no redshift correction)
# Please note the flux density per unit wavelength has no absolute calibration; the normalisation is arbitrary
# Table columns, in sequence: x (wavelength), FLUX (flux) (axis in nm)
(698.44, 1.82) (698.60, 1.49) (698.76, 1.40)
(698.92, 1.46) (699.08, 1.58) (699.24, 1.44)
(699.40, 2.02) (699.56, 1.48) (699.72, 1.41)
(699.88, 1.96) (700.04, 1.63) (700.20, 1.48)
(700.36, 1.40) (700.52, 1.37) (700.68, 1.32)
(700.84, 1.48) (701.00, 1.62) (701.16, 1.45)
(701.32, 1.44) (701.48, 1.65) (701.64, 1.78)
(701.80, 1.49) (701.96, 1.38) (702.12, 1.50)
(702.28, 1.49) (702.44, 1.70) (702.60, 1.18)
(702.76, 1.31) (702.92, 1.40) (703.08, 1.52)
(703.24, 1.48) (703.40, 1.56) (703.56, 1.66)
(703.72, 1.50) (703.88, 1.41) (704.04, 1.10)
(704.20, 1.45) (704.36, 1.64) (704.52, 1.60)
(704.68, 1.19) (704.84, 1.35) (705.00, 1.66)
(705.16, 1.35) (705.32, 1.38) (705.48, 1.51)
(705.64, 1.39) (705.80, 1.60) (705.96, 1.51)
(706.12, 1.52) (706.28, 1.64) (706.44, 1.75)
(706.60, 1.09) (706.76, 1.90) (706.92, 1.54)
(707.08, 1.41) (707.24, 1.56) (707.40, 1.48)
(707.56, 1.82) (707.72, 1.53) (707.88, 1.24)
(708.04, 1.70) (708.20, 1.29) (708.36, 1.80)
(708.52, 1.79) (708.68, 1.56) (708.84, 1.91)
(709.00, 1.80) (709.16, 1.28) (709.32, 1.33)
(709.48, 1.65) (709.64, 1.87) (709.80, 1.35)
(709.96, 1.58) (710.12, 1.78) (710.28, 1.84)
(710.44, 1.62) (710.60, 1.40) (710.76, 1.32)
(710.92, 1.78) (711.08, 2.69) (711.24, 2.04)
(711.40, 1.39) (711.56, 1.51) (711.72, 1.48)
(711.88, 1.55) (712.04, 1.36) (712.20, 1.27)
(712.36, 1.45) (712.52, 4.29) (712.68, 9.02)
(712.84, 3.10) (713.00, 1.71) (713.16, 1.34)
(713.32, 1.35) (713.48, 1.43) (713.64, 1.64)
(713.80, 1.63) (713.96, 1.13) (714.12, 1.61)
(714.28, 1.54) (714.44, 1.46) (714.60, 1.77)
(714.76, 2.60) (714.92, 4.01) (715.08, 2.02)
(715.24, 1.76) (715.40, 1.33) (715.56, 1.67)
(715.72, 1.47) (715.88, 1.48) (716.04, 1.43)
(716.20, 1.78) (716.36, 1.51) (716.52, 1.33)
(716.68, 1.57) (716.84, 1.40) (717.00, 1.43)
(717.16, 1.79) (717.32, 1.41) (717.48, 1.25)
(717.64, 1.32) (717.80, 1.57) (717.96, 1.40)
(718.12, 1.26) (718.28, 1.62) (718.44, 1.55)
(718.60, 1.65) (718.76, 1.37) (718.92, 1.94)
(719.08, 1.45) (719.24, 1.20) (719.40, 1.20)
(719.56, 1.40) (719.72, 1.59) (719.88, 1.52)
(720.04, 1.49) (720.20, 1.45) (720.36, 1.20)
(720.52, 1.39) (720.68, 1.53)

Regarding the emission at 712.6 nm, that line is H-alpha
